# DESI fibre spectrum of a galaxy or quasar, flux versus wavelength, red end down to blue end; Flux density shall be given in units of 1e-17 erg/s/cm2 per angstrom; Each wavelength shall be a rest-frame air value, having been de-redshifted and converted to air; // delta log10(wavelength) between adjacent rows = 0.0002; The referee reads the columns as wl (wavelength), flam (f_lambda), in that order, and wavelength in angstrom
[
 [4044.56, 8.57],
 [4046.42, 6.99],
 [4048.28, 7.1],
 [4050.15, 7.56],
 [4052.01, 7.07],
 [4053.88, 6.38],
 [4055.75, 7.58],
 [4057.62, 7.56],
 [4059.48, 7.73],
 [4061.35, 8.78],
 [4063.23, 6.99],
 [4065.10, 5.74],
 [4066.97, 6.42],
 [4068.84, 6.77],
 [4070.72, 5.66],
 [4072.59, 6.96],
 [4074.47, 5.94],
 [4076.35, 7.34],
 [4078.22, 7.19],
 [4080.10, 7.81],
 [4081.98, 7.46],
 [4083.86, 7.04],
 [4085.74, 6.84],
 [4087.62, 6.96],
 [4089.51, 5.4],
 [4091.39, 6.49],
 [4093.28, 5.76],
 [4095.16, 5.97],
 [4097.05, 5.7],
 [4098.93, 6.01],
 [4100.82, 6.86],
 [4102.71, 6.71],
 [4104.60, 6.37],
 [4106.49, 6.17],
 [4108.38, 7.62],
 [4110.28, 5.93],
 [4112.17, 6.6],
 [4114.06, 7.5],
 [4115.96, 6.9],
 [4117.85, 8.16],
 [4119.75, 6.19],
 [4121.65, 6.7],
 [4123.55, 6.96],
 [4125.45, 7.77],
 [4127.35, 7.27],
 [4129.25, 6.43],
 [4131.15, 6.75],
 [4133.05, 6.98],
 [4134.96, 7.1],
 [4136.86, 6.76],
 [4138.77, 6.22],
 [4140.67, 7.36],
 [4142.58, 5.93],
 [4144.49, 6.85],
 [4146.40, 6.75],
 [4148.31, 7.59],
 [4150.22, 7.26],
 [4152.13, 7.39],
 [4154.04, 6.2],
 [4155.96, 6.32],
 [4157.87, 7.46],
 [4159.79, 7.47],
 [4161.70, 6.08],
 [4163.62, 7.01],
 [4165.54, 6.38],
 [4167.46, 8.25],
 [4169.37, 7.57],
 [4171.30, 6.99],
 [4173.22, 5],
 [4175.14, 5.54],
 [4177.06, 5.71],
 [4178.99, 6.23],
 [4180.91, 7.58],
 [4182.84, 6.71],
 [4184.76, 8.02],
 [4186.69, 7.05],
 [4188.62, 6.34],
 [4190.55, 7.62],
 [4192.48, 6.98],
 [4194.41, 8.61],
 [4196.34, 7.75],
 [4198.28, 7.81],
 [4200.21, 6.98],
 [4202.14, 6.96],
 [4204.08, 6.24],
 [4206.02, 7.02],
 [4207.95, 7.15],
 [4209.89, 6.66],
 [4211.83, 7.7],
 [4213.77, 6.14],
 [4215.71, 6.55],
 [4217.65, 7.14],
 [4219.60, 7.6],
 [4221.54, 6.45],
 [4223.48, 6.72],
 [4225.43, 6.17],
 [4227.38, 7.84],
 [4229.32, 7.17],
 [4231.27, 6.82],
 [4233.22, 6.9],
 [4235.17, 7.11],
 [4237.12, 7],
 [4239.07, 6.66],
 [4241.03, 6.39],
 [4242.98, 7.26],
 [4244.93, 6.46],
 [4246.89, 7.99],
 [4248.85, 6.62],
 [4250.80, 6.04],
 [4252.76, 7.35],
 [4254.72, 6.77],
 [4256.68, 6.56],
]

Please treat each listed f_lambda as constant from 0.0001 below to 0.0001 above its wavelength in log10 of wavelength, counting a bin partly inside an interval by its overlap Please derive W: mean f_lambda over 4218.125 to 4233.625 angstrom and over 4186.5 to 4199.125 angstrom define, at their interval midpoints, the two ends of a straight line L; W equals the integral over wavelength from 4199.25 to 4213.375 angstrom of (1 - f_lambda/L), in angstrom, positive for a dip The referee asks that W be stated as 0.7 angstrom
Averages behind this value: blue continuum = 7.47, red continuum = 6.97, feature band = 6.93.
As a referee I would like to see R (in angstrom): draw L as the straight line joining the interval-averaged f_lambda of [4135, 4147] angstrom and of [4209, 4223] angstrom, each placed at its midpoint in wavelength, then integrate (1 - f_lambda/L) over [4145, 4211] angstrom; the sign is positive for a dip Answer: -1.8 angstrom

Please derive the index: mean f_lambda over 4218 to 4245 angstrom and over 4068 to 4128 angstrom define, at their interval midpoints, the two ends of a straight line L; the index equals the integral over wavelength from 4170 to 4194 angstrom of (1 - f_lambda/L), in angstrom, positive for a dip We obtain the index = 0.5 angstrom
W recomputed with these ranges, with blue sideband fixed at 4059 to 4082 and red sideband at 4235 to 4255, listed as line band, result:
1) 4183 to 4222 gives -1.40 angstrom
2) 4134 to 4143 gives 0.26 angstrom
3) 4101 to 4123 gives 0.38 angstrom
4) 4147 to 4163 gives -0.13 angstrom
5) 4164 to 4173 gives -0.24 angstrom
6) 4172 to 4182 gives 1.24 angstrom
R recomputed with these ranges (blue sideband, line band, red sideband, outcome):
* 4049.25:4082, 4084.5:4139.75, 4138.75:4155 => 2.26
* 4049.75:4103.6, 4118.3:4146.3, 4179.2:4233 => 0.33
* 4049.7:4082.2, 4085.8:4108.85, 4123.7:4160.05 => 2.19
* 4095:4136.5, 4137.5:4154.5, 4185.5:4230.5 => 0.04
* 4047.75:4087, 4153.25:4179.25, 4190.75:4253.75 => 1.58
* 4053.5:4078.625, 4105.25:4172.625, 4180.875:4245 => 0.63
